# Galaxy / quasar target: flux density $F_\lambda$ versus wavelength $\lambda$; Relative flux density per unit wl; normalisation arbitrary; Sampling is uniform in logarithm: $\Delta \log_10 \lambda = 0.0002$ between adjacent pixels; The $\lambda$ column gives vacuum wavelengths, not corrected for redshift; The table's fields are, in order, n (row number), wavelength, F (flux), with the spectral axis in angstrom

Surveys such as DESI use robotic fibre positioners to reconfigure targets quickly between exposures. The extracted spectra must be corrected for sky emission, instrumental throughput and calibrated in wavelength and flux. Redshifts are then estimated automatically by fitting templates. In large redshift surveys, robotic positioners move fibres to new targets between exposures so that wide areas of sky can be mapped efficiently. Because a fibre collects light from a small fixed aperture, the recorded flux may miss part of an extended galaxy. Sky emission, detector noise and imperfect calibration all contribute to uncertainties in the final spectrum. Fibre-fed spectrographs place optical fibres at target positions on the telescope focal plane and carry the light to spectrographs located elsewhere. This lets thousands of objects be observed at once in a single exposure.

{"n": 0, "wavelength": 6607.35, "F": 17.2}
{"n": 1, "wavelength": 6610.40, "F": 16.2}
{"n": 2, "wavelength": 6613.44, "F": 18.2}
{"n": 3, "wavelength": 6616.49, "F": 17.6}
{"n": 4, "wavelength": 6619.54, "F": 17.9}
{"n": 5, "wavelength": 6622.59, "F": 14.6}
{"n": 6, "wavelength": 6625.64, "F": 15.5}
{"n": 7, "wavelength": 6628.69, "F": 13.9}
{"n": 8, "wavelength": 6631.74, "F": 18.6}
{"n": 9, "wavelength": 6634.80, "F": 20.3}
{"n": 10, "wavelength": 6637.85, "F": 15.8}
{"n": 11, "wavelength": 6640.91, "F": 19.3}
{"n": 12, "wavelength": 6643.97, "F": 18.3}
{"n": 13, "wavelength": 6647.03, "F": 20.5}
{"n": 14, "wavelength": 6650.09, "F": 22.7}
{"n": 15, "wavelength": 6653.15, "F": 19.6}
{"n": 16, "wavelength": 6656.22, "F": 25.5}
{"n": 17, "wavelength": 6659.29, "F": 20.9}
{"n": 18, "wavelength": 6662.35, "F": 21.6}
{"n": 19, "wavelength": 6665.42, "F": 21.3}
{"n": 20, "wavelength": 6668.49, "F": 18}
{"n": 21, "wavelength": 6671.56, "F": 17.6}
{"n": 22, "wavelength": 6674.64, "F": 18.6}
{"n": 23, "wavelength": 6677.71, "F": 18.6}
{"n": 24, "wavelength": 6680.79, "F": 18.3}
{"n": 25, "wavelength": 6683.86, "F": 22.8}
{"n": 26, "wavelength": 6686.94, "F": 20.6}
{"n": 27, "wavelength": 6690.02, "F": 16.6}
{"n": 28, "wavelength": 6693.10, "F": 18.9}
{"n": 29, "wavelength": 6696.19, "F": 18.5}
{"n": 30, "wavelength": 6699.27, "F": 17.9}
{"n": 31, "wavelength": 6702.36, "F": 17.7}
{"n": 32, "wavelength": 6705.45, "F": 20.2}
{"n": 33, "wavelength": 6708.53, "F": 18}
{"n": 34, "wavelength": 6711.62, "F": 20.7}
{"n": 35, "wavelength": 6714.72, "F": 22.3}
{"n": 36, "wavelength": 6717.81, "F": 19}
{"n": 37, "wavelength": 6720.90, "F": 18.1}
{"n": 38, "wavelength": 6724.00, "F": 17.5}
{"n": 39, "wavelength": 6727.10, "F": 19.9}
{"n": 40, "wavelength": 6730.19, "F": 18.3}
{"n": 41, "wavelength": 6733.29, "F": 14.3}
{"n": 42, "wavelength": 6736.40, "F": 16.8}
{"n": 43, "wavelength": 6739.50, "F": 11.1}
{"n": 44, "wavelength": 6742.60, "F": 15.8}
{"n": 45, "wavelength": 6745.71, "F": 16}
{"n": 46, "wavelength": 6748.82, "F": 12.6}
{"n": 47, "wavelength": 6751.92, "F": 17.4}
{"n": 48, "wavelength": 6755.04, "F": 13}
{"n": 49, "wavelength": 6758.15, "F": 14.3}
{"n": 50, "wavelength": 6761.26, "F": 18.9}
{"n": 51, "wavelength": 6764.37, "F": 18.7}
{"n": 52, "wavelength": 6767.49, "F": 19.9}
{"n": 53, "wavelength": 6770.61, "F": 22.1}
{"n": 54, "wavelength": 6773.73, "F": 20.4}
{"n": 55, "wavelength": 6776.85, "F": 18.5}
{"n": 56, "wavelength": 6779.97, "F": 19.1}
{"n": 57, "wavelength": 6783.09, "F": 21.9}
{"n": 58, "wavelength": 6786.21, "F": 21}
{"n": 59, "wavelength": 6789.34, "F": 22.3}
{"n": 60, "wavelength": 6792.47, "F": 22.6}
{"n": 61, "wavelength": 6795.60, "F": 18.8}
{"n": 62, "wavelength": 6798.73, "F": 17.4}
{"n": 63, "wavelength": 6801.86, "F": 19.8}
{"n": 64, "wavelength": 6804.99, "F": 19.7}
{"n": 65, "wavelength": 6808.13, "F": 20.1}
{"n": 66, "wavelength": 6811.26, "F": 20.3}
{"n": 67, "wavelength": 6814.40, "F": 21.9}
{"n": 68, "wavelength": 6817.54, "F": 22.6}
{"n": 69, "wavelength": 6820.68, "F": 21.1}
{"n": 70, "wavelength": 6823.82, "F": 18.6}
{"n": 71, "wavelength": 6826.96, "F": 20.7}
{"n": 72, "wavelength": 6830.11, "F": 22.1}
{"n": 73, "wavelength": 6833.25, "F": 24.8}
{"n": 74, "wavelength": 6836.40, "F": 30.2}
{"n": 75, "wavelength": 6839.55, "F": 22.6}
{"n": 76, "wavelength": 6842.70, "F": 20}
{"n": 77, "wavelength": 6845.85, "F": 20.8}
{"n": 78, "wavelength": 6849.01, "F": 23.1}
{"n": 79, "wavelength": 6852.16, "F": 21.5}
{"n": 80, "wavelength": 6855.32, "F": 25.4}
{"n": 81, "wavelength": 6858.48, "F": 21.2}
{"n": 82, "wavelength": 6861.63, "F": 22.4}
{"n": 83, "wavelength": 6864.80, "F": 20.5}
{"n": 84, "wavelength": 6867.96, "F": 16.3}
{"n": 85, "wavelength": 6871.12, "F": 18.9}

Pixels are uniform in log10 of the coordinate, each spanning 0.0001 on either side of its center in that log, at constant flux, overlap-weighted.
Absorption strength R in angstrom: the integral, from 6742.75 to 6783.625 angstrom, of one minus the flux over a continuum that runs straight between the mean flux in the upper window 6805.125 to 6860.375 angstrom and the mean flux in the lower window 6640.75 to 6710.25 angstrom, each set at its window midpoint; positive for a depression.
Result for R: 6.43 angstrom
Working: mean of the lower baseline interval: 19.7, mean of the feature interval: 17.7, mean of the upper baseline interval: 22.1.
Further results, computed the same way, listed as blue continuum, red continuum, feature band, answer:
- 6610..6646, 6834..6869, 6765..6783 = 0.42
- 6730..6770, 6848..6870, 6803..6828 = -1.79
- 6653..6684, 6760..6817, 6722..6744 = 4.27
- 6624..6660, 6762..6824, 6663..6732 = 1.90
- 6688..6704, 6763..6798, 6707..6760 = 6.23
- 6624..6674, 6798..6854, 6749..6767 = 3.79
